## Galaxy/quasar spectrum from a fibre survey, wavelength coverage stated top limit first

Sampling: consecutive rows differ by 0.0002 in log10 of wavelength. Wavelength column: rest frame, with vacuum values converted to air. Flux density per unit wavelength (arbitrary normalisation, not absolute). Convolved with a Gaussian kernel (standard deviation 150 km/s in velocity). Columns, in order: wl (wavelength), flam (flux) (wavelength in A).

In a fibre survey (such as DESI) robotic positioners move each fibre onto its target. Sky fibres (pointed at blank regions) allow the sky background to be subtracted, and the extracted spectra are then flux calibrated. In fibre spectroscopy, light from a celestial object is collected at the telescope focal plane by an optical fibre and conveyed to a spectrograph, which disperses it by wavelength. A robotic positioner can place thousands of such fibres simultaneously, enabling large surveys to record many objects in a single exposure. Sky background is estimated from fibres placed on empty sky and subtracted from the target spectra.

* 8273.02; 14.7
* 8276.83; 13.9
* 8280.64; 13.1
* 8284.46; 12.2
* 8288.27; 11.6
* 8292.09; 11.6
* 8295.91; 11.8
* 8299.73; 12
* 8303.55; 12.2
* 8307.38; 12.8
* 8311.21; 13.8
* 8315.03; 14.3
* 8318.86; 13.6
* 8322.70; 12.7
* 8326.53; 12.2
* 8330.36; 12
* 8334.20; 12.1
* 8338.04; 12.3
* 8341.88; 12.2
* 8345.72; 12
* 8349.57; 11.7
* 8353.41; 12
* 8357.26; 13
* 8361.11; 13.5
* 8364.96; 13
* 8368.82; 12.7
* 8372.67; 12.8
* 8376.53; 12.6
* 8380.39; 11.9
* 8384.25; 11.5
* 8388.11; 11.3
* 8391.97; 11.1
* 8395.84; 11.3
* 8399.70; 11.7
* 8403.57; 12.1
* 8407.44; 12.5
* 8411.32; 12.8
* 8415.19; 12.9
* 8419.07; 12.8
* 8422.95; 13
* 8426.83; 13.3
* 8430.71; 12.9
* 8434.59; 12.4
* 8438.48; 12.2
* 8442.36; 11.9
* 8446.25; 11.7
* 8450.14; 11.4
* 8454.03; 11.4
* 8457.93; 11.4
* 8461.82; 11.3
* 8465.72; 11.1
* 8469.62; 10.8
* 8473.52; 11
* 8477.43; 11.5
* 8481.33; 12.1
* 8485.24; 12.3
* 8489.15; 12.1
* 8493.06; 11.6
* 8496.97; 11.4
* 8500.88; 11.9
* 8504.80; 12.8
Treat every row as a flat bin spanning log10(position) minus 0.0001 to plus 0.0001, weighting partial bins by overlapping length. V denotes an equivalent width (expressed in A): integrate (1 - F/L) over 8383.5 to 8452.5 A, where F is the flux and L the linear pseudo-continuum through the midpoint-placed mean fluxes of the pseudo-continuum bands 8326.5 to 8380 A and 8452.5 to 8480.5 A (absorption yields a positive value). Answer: -2.5 A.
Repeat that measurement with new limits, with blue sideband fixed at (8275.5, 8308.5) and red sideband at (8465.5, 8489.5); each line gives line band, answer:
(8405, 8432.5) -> -2.5 A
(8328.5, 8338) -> 0.0 A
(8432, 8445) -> -0.5 A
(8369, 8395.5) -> 0.1 A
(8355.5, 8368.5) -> -1.2 A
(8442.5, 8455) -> 0.1 A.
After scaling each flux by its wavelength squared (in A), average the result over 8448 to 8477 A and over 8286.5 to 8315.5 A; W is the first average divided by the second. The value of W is 0.94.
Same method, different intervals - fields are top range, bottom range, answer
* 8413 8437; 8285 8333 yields 1.06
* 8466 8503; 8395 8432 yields 0.94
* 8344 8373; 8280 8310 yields 1.05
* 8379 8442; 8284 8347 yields 1.01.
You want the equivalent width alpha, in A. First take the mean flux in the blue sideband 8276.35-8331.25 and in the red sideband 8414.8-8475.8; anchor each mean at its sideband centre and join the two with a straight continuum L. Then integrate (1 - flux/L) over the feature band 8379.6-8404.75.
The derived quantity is 1.4 A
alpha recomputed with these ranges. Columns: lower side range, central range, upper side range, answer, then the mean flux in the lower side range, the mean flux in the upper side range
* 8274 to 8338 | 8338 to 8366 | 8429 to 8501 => -0.2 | 12.6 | 11.7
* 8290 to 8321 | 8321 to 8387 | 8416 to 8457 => 1.2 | 12.8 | 12.3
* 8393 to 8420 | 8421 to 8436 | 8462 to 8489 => -1.1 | 12.2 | 11.5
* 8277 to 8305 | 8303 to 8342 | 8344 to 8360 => -1.8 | 12.2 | 12.2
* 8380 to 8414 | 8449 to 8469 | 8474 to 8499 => 0.9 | 11.8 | 11.8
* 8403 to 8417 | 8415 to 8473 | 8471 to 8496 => 1.1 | 12.6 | 11.7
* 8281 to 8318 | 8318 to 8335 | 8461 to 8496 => -0.1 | 12.5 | 11.5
